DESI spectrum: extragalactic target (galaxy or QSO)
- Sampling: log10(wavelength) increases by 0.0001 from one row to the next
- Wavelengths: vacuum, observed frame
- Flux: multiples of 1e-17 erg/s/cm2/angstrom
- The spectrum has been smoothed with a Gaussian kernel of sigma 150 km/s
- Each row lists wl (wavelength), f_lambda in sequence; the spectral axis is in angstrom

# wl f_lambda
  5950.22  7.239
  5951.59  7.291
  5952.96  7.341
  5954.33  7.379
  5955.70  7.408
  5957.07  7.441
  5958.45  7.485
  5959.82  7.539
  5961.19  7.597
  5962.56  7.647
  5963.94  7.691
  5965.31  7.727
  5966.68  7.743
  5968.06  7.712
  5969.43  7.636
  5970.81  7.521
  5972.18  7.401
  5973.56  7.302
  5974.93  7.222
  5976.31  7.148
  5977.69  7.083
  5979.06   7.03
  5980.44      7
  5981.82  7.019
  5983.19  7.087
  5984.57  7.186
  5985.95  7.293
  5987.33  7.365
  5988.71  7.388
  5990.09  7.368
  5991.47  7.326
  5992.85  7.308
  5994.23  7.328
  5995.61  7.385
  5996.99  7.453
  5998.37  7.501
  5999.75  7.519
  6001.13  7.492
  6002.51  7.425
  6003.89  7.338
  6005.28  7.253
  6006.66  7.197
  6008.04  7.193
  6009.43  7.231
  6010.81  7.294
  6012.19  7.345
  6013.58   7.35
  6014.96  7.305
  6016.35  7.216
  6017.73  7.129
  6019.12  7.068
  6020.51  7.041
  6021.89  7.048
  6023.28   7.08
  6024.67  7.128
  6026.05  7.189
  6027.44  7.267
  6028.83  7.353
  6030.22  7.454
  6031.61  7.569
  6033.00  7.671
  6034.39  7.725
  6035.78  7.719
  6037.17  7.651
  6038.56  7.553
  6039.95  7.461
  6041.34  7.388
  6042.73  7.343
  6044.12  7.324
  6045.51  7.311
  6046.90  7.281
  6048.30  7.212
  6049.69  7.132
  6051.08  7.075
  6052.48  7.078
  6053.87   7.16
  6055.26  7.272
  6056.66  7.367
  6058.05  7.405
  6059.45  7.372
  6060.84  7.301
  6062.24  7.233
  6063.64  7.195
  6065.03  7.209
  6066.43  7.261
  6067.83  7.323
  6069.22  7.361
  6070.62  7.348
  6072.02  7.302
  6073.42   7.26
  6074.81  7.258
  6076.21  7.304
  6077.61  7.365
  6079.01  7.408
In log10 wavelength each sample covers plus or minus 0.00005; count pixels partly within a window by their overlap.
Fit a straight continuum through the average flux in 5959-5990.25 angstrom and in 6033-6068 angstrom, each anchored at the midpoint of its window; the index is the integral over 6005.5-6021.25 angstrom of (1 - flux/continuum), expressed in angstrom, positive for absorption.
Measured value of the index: 0.3 angstrom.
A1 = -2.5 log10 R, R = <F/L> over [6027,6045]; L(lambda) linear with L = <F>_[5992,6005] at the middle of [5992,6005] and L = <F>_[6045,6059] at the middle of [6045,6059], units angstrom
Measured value -0.03 mag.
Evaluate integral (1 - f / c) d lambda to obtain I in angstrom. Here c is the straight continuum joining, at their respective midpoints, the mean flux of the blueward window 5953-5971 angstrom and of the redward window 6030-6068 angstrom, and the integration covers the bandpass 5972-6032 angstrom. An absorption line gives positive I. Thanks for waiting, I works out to 1.7 angstrom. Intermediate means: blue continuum 7.57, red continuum 7.36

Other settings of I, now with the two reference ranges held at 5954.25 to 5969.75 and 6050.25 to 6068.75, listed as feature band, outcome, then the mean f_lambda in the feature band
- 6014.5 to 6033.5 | 0.3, 7.24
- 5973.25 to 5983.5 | 0.6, 7.11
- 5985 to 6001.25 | 0.2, 7.39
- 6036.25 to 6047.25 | -0.2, 7.43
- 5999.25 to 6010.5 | 0.2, 7.33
